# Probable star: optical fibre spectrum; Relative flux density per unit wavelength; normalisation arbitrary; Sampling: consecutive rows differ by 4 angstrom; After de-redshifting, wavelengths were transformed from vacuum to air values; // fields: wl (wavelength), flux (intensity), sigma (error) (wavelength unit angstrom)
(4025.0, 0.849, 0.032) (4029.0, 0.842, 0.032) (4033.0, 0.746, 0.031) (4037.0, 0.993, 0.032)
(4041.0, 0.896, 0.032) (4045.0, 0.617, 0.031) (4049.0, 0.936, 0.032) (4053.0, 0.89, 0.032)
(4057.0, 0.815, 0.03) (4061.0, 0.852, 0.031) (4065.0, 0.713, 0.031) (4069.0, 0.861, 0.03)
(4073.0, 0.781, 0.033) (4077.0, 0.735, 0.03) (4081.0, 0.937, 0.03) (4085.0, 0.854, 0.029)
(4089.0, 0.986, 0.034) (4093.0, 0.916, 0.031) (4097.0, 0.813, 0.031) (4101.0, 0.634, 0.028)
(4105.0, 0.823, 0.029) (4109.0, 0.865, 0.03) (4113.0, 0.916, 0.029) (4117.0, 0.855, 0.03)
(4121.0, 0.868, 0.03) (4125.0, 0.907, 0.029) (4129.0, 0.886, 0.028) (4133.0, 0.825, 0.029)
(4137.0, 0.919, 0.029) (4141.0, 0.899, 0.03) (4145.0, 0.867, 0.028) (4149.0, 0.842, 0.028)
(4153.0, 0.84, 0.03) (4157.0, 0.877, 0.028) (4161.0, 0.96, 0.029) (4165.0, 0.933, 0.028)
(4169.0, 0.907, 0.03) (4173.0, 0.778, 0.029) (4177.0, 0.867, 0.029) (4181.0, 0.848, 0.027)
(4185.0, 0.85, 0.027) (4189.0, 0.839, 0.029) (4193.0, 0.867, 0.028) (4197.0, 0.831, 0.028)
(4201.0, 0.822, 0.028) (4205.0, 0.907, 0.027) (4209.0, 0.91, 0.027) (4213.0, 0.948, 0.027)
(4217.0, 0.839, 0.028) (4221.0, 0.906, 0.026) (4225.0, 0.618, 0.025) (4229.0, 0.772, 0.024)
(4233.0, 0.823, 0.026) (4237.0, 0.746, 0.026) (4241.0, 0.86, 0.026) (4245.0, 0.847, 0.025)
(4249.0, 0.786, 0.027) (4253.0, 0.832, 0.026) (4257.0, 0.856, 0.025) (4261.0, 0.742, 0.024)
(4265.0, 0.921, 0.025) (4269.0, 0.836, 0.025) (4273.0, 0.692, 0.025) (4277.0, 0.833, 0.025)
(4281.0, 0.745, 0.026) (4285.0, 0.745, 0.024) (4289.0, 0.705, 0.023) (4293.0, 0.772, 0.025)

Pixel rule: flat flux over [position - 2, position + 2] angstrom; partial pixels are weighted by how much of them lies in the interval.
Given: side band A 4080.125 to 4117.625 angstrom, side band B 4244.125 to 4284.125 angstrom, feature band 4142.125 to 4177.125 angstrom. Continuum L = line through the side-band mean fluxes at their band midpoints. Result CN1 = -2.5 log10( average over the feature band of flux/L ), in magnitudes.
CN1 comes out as -0.05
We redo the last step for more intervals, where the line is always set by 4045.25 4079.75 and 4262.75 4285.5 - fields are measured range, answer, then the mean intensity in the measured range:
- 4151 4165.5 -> -0.12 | 0.899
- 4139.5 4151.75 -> -0.08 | 0.866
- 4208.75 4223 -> -0.12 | 0.9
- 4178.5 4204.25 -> -0.05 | 0.846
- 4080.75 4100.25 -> -0.09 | 0.881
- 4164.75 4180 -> -0.07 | 0.863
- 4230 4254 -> -0.02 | 0.813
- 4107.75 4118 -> -0.09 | 0.882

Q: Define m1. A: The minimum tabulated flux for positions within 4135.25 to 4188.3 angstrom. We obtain 0.778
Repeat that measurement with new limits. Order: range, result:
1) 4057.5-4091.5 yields 0.713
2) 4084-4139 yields 0.634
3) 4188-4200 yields 0.831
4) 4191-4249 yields 0.618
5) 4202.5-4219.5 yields 0.839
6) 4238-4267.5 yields 0.742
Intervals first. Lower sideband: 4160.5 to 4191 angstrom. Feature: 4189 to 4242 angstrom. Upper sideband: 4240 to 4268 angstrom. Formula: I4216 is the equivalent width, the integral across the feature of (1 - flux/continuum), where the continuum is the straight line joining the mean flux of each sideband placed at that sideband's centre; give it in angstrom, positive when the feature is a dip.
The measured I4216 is 1.1 angstrom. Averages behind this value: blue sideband 0.868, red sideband 0.834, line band 0.834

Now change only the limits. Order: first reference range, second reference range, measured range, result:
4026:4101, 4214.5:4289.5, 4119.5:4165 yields -3.45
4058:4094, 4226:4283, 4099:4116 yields 0.52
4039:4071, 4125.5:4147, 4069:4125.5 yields 0.32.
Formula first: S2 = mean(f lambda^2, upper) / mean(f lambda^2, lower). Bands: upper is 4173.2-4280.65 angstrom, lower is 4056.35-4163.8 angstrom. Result 1.0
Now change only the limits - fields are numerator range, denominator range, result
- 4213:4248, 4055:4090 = 1.05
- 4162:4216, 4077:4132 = 1.05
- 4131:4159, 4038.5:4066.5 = 1.10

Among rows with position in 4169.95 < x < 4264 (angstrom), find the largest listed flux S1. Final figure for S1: 0.948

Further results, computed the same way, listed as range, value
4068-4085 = 0.937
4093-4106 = 0.916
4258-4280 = 0.921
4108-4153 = 0.919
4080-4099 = 0.986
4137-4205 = 0.96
